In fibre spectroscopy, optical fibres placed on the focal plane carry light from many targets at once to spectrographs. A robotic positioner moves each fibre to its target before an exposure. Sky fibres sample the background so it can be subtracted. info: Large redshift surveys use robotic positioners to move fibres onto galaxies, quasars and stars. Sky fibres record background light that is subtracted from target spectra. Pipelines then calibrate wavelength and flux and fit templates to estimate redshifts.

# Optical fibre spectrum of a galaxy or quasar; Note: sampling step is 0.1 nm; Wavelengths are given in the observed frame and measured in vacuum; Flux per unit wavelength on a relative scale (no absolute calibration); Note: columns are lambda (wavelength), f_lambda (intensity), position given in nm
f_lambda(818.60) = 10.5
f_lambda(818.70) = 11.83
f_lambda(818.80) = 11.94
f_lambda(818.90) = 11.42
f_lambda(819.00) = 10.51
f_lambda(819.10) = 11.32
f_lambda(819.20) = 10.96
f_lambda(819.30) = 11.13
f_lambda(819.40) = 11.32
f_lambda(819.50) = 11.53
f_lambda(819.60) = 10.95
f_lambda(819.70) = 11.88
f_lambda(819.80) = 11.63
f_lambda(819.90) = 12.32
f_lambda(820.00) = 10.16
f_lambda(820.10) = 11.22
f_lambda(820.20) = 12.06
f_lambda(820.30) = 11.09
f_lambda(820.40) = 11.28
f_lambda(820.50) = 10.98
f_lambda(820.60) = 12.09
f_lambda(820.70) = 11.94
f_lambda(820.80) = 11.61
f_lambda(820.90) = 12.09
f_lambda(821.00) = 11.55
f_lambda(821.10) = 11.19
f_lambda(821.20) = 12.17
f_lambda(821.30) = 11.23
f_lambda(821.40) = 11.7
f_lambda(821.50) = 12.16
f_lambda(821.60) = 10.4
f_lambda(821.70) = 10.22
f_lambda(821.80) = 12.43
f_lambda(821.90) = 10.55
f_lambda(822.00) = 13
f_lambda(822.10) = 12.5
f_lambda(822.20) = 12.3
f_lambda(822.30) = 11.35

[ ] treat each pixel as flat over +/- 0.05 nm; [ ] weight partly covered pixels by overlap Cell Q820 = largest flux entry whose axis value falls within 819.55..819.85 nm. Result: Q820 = 11.88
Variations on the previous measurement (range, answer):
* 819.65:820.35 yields 12.32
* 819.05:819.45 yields 11.32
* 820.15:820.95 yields 12.09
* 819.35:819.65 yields 11.53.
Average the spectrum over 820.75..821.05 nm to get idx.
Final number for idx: 11.7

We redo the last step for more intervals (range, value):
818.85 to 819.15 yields 11.1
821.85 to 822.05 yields 11.8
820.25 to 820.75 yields 11.5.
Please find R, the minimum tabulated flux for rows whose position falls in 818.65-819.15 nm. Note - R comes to 10.51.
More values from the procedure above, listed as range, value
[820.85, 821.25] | 11.19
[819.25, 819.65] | 10.95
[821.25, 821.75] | 10.22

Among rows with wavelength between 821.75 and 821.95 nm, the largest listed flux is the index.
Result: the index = 12.43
